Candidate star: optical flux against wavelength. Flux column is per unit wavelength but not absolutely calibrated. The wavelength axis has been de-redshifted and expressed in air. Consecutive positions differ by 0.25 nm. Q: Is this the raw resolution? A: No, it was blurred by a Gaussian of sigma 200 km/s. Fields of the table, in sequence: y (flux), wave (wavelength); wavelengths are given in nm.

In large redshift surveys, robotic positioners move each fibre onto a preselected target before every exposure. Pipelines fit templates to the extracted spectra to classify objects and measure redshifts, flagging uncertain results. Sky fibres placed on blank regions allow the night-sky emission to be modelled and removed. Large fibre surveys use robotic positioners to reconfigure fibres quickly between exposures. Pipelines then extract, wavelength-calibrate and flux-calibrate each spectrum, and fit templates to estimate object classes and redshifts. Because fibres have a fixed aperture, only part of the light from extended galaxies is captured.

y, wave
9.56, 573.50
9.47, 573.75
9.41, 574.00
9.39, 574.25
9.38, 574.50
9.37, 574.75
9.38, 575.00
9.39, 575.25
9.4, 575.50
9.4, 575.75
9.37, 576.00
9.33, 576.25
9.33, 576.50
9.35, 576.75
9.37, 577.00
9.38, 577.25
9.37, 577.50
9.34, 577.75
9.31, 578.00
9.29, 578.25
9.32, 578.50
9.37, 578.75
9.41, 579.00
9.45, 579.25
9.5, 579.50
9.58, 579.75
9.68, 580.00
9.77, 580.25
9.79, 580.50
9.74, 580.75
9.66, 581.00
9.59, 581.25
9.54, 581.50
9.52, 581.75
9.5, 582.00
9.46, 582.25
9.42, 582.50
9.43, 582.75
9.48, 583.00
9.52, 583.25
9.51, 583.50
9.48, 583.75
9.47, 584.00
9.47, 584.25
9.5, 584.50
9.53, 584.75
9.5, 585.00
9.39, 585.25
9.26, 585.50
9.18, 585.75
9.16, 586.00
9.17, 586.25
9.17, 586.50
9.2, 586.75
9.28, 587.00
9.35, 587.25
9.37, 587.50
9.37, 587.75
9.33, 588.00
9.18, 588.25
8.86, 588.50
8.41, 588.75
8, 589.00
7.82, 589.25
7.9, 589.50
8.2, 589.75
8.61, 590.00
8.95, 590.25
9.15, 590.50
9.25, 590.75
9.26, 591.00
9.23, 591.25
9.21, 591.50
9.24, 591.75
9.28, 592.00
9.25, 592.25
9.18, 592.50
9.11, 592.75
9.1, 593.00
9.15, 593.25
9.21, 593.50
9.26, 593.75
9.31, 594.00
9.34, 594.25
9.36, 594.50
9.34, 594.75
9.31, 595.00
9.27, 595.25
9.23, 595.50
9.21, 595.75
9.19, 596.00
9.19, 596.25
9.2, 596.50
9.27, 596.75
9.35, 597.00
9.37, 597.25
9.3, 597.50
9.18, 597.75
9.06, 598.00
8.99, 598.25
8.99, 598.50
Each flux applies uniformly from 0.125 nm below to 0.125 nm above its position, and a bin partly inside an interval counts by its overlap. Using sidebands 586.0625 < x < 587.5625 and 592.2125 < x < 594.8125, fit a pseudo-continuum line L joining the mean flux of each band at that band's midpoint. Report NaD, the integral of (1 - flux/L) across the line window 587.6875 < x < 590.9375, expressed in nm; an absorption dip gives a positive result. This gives 0.19 nm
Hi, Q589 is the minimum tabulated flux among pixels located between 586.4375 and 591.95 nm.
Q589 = 7.82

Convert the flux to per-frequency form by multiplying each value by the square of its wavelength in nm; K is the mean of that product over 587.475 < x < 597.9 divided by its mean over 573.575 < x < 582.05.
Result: 1.0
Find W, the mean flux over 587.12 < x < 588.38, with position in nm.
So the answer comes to 9.32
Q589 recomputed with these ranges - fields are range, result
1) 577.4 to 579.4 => 9.29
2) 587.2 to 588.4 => 9.18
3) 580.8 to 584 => 9.42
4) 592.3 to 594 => 9.1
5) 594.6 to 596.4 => 9.19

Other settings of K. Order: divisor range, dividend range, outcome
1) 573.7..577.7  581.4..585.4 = 1.04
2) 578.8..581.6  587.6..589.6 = 0.92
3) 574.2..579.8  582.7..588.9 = 1.02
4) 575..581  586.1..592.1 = 0.98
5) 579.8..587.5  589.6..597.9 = 1.00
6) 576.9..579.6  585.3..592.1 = 0.99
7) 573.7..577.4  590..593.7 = 1.03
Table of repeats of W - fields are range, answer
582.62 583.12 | 9.45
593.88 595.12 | 9.33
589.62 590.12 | 8.4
